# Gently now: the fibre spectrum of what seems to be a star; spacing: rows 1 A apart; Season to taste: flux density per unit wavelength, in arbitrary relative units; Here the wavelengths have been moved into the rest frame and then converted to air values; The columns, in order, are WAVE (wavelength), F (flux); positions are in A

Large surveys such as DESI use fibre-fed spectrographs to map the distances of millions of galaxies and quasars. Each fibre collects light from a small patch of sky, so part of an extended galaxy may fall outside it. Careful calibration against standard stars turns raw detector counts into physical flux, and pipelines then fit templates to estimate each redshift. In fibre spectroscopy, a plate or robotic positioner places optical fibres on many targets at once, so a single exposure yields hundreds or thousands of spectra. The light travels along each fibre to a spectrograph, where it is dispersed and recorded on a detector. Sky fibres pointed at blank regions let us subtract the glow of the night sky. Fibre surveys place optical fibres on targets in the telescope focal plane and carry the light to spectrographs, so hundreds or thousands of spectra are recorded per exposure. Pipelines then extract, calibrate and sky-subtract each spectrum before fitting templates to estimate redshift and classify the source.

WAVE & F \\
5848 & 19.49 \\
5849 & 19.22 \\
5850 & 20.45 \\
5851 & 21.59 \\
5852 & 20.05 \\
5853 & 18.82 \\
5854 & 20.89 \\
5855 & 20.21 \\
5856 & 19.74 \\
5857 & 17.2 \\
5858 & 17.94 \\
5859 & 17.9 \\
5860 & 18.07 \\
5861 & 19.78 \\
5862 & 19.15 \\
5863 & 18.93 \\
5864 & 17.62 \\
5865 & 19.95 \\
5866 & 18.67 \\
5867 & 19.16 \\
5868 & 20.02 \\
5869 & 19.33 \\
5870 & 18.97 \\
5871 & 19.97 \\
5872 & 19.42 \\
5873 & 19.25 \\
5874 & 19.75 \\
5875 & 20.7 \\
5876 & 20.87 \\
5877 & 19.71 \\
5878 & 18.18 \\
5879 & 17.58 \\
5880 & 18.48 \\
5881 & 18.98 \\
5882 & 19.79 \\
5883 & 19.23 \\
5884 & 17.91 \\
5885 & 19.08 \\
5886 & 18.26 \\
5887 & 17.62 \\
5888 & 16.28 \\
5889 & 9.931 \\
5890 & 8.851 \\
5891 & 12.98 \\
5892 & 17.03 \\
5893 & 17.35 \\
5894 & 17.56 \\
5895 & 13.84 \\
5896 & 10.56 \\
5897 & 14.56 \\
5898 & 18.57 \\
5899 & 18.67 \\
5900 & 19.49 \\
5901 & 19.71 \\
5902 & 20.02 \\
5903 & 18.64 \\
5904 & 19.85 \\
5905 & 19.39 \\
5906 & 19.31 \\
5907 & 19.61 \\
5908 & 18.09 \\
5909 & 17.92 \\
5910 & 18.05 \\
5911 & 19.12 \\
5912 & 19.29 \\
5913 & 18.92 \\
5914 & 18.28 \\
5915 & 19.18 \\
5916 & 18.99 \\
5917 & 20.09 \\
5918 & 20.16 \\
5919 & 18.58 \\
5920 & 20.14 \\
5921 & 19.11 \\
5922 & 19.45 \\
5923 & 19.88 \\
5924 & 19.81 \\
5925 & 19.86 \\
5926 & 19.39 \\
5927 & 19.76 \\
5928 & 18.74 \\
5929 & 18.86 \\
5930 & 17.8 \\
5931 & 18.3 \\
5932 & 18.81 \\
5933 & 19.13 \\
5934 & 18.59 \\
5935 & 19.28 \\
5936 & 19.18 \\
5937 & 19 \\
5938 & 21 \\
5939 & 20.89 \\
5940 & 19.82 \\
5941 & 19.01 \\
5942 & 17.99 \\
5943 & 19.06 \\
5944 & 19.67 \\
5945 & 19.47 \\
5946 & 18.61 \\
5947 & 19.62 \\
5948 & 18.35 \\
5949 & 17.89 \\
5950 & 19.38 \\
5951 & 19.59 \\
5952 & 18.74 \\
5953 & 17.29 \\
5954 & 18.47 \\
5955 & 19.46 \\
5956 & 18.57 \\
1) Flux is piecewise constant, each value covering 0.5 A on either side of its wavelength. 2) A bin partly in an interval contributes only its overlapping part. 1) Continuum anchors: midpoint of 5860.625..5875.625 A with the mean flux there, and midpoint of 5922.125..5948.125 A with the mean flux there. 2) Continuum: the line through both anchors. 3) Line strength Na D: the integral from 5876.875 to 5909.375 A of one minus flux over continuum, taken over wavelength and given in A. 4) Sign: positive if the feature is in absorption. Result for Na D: 3.4 A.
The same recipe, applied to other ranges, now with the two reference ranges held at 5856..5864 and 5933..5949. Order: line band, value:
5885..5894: 1.7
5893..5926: 0.6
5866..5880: -0.6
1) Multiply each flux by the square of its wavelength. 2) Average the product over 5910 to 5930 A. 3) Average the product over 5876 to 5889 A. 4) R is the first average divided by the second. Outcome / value 1.07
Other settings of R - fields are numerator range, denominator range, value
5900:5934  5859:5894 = 1.07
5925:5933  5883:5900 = 1.21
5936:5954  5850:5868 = 1.02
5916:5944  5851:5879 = 1.02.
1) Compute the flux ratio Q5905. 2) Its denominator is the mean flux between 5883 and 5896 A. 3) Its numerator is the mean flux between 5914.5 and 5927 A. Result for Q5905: 1.26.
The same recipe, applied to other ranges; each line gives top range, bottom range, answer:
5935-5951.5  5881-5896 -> 1.20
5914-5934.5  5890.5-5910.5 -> 1.09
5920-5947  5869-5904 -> 1.09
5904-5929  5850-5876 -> 0.99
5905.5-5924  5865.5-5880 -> 0.99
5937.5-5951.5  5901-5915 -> 1.02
